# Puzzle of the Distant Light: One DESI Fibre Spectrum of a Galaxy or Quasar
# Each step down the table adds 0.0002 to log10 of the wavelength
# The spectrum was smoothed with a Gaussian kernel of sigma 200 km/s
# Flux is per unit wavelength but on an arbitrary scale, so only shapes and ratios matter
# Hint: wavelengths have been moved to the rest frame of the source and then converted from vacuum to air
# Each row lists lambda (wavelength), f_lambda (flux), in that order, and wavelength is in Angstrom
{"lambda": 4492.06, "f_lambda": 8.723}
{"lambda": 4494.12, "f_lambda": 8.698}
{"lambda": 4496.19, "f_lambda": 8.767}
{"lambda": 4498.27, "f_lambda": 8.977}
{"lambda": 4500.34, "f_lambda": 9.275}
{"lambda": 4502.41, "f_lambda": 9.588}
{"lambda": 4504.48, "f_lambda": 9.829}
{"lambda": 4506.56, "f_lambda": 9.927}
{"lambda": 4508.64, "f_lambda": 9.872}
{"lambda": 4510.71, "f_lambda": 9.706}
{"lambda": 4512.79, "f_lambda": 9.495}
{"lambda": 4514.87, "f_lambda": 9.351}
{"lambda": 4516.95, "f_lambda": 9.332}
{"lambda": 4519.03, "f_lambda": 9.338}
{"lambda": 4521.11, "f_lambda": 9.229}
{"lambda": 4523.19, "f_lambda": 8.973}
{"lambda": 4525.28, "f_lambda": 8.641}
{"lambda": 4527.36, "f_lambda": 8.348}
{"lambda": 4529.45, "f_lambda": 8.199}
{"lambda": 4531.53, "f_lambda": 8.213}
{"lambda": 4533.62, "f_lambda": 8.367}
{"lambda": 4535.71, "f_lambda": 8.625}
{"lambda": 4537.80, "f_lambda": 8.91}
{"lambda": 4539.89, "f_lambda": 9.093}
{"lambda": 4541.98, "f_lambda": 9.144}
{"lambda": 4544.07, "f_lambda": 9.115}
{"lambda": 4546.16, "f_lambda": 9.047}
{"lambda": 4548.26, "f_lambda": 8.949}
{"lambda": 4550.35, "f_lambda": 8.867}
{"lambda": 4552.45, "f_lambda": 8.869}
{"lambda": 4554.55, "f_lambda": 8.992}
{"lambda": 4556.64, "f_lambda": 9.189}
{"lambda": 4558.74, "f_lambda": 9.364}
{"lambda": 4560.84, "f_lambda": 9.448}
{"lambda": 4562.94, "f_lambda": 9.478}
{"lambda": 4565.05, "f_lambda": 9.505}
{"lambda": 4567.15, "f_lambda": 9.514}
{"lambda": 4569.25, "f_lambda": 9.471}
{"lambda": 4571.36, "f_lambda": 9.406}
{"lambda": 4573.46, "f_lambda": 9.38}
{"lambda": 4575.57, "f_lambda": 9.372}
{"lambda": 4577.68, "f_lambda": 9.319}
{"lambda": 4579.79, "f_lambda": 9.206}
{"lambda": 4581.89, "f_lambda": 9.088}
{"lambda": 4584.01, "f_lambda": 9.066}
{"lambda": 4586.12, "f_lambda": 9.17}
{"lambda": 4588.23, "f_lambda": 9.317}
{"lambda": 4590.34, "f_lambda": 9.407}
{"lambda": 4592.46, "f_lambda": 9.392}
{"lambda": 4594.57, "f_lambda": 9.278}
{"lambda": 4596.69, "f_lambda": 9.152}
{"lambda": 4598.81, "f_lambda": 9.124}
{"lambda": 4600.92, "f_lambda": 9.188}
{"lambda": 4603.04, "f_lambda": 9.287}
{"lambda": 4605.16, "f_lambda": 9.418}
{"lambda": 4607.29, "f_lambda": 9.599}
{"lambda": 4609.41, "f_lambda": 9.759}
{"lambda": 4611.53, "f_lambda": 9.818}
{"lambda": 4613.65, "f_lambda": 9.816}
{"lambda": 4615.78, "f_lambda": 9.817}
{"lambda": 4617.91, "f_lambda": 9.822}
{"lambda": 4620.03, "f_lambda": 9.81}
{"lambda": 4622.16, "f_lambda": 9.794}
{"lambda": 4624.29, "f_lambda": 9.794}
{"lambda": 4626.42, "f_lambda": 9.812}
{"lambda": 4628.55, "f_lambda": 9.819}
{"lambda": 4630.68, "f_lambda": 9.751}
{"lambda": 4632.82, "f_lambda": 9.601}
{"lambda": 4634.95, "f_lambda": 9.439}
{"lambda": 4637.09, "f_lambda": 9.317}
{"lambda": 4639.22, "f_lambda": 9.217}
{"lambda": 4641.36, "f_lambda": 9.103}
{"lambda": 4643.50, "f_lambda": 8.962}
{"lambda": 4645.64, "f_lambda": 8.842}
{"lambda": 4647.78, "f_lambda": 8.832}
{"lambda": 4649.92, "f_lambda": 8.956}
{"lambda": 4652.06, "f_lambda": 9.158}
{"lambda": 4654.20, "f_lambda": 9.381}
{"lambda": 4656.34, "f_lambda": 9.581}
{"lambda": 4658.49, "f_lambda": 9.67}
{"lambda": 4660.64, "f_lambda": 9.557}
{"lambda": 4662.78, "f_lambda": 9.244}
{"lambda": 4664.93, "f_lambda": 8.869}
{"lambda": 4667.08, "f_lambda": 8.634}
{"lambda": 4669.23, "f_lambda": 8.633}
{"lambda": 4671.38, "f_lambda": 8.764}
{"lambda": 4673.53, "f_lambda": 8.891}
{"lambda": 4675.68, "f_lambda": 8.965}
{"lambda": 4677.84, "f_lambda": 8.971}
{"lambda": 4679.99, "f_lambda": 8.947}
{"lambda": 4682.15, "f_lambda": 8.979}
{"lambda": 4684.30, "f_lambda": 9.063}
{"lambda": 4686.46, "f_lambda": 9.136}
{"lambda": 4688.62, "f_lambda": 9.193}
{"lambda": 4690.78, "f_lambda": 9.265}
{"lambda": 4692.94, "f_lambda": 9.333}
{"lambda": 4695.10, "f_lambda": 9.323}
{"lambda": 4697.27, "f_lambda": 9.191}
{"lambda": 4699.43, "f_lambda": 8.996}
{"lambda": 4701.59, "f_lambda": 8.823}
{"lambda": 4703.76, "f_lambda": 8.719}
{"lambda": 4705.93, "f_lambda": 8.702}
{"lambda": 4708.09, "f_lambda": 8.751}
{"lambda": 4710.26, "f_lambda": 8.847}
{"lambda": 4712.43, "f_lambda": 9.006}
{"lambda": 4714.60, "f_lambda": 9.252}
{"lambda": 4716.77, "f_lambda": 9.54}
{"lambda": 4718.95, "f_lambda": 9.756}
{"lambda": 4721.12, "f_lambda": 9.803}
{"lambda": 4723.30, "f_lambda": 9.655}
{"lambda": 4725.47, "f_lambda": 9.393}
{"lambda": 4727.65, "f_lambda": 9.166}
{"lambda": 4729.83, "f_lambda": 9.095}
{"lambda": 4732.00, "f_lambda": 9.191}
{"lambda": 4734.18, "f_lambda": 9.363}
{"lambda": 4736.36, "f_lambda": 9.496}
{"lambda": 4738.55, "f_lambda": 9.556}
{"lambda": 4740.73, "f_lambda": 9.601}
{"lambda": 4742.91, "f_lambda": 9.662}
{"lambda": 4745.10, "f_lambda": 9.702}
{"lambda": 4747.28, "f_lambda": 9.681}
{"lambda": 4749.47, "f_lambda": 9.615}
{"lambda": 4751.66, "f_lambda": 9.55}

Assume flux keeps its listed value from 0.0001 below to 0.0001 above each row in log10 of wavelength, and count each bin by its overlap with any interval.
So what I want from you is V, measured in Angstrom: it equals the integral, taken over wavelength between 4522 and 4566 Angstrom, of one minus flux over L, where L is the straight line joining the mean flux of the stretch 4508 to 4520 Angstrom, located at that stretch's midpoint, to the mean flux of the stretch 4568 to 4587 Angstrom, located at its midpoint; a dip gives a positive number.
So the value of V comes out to 2.2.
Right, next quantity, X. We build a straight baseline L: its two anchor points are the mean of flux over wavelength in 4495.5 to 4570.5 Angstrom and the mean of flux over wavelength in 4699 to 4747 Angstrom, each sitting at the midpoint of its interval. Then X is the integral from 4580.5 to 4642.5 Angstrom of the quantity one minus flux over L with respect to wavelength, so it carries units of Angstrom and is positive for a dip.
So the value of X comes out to -1.9 Angstrom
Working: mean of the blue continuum 9.14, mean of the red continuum 9.29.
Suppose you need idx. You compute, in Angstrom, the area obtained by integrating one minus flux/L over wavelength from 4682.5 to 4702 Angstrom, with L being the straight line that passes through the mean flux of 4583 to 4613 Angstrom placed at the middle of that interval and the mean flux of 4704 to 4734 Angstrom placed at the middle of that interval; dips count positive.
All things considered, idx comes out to 0.2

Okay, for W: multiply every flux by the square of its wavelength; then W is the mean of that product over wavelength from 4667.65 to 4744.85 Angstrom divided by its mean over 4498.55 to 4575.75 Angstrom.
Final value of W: 1.08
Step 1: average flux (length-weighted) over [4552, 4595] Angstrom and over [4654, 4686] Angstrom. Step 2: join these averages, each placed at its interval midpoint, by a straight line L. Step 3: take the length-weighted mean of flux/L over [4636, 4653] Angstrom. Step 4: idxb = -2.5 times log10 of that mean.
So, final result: 0.01 mag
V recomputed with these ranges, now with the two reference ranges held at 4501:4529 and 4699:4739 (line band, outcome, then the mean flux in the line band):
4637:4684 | 0.9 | 9.06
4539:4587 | 0.4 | 9.22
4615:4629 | -0.8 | 9.81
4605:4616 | -0.5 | 9.72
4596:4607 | 0.0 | 9.26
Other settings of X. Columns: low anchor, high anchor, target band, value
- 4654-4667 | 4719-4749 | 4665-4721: 2.18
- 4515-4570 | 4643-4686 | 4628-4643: -0.65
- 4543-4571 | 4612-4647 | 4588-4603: 0.20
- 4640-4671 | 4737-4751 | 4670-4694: 0.55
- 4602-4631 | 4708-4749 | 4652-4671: 0.83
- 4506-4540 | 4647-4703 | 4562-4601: -1.13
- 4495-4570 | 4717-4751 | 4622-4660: -0.17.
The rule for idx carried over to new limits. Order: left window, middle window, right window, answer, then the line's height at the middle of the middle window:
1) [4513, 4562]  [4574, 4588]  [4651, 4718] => -0.4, 8.99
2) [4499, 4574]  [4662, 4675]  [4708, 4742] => 0.7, 9.3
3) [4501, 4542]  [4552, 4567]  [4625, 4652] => -0.2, 9.17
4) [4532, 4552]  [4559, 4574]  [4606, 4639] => -0.5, 9.13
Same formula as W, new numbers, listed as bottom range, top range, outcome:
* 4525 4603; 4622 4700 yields 1.06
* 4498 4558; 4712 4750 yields 1.14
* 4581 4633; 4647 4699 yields 0.98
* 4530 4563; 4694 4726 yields 1.10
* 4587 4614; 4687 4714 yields 1.00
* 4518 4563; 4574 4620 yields 1.08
